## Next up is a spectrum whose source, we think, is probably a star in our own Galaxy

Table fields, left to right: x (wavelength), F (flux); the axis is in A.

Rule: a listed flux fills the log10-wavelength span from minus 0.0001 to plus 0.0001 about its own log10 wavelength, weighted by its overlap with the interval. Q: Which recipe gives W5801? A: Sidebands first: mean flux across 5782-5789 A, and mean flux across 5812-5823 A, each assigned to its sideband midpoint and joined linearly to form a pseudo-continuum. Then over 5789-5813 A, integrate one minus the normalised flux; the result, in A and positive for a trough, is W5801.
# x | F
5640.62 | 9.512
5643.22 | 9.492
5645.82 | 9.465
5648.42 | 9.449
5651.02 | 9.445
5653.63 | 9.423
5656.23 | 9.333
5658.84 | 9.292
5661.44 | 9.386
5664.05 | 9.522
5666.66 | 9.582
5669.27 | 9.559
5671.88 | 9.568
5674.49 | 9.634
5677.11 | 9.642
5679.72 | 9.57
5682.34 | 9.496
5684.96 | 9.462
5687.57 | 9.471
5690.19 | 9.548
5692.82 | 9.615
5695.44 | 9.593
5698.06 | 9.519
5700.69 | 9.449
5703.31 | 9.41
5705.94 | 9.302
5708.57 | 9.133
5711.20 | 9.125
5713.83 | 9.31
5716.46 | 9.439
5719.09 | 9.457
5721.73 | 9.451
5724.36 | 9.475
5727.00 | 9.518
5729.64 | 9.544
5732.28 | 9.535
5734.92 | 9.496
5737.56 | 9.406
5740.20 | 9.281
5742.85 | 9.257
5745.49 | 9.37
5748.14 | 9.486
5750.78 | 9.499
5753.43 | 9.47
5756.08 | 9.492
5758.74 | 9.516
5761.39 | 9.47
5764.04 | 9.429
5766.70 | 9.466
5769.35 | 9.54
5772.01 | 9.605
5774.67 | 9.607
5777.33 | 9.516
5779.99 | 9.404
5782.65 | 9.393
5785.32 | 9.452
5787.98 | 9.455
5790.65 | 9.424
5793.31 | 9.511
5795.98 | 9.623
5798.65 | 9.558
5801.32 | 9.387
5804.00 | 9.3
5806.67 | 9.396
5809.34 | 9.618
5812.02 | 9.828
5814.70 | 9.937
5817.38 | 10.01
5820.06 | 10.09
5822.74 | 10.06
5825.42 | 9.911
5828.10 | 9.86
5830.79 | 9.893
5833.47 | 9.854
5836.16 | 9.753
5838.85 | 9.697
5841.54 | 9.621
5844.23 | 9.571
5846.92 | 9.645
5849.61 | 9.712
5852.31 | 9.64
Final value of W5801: 0.5 A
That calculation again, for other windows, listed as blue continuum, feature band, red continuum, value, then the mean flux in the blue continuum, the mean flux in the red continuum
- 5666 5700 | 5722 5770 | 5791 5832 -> 0.9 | 9.55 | 9.72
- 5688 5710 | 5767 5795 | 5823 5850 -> 0.4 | 9.44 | 9.77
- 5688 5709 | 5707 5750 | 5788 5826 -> 0.6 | 9.46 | 9.68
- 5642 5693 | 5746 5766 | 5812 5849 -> 0.4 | 9.49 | 9.84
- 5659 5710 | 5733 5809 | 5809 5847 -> 1.9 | 9.49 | 9.83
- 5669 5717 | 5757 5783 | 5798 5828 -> 0.4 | 9.46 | 9.75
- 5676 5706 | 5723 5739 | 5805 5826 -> 0.2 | 9.51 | 9.85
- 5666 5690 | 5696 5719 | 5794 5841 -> 0.6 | 9.55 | 9.74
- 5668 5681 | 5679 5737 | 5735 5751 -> 0.3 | 9.6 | 9.39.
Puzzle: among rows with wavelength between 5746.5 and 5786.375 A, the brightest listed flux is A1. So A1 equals 9.607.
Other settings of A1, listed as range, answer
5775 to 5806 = 9.623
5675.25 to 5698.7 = 9.642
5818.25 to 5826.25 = 10.09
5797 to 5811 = 9.618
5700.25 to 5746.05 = 9.544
